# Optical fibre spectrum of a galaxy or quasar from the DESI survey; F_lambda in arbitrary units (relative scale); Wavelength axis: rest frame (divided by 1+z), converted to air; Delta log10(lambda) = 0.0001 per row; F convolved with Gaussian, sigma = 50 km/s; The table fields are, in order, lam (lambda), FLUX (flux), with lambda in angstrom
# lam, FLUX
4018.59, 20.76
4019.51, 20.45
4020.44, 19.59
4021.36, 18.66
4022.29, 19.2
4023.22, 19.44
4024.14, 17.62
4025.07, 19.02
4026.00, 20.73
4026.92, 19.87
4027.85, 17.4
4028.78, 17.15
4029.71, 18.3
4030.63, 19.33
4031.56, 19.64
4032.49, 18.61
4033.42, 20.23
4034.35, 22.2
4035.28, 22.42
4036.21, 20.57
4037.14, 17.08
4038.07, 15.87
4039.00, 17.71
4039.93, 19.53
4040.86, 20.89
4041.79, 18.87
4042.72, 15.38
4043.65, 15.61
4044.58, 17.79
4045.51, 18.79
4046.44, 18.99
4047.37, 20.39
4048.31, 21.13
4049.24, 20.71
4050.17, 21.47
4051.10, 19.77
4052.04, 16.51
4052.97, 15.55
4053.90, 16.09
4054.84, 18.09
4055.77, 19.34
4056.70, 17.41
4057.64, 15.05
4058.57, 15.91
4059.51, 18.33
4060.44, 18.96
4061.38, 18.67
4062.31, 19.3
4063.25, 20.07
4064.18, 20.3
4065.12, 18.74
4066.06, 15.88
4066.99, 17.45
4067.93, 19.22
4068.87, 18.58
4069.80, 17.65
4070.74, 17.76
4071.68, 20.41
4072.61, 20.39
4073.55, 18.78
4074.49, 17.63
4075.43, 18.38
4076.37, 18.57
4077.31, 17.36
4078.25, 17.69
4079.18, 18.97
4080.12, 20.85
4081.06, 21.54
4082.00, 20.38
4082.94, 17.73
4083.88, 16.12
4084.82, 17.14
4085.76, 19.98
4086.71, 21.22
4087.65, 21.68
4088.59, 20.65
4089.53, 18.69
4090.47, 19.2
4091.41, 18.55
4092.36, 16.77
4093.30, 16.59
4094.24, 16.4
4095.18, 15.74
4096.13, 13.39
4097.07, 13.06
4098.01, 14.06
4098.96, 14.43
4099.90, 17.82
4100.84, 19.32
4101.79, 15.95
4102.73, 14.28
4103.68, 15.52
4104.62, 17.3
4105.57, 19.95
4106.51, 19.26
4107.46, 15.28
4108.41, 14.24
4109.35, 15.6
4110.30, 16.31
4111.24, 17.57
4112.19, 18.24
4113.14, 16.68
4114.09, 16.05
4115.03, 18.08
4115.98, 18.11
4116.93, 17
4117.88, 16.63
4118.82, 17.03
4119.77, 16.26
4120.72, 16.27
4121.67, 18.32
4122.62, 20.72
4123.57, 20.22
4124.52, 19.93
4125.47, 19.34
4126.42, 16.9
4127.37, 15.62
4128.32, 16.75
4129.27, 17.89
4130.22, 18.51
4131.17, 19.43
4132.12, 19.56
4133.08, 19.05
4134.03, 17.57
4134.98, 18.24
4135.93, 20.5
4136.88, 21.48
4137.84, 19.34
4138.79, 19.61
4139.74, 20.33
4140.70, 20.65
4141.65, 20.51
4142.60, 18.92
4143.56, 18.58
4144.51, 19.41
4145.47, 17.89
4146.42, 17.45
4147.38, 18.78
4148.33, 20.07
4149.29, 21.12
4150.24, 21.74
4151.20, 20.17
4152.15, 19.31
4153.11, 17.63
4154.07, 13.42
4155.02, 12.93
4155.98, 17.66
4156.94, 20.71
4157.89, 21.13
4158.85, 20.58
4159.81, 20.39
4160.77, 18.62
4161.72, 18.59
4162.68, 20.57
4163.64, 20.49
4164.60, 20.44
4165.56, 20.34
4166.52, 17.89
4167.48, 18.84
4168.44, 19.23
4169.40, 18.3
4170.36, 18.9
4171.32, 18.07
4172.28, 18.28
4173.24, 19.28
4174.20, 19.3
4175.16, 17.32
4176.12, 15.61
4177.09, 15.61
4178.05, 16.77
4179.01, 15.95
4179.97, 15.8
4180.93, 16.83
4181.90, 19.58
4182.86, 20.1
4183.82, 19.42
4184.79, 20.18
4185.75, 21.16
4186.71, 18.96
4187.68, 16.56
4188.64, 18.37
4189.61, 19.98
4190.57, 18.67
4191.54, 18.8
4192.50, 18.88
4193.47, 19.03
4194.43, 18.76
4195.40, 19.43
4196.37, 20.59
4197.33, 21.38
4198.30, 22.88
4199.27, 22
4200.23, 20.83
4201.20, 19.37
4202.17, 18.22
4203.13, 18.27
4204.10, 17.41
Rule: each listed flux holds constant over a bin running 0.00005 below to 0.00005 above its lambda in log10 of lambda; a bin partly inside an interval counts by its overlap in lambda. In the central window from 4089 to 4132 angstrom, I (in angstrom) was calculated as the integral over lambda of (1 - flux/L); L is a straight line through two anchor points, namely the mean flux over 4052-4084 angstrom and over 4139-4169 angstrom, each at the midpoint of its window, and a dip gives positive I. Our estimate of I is 3.7 angstrom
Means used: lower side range 18.3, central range 17.1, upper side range 19.2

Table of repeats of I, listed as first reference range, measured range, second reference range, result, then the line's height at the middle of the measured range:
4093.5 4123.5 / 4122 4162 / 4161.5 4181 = -3.40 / 17.5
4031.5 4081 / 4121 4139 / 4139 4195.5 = -0.11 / 18.7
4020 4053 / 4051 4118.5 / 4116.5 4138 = 3.43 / 18.7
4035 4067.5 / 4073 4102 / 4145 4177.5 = 0.93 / 18.5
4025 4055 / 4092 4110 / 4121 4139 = 2.67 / 18.8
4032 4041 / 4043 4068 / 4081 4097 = 0.86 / 19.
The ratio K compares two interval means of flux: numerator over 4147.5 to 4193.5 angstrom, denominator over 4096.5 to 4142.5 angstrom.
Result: 1.05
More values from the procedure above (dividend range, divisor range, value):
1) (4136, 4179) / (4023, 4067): 1.01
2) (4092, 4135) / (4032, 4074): 0.92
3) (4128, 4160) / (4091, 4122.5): 1.15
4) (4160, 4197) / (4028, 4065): 1.00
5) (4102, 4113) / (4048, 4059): 0.92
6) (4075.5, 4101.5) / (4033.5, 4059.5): 0.97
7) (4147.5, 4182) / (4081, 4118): 1.07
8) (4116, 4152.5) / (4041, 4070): 1.03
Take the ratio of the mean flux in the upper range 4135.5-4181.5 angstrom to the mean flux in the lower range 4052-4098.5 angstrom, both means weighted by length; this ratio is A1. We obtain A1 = 1.04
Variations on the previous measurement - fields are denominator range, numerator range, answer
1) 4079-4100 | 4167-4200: 1.05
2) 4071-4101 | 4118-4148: 1.04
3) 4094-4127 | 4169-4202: 1.12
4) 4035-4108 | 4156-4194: 1.04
